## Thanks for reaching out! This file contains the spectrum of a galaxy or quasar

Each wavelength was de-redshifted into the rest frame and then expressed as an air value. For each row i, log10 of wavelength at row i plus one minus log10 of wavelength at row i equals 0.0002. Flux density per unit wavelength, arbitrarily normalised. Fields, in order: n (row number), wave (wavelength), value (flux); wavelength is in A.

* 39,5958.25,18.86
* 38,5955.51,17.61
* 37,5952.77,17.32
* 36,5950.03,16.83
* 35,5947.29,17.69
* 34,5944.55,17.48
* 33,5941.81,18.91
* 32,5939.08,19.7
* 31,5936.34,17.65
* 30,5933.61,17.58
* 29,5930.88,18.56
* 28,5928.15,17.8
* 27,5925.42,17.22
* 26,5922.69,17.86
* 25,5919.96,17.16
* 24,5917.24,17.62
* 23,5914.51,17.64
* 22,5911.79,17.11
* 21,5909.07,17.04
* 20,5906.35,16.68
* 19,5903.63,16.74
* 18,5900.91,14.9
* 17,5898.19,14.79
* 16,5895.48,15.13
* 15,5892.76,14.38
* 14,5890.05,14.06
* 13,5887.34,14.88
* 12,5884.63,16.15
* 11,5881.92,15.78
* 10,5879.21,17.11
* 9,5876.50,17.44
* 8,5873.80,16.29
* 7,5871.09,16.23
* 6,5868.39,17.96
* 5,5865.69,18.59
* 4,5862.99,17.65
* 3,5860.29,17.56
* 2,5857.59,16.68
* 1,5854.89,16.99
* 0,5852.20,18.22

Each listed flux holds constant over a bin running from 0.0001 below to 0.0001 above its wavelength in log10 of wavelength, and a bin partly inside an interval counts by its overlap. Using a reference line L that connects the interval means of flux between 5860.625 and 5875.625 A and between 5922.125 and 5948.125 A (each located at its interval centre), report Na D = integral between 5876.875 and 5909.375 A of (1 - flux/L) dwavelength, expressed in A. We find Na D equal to 3.6 A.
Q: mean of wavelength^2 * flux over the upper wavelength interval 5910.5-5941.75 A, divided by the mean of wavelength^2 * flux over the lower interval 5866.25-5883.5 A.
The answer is 1.08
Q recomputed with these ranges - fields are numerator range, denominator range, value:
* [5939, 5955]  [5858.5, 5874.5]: 1.05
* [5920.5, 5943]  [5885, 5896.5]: 1.25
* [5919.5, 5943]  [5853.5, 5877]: 1.07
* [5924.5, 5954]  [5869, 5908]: 1.15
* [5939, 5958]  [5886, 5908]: 1.19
